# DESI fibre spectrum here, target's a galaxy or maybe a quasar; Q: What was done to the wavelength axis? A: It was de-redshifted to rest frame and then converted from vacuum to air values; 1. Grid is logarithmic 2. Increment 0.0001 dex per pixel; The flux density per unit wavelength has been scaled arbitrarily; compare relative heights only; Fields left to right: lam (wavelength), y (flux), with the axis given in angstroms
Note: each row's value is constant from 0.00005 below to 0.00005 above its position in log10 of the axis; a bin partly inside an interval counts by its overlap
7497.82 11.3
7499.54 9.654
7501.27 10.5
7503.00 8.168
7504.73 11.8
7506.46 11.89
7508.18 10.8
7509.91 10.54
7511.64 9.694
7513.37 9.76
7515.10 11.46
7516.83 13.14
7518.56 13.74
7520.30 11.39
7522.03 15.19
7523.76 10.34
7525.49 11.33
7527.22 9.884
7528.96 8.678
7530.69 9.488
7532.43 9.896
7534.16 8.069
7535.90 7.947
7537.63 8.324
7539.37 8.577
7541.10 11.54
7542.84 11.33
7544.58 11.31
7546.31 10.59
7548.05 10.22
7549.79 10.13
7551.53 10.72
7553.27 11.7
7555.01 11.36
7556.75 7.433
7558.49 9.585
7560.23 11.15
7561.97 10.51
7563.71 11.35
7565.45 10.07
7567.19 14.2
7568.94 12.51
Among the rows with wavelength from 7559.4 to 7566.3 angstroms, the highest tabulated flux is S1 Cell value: 11.35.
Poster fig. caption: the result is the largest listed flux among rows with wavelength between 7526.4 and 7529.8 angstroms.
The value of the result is 9.884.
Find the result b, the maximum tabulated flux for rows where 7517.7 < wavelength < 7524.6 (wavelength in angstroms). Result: 15.19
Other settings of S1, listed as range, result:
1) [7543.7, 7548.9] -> 11.31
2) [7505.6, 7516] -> 11.89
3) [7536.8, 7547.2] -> 11.54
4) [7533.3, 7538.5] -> 8.324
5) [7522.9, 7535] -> 11.33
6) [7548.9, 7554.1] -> 11.7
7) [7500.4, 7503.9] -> 10.5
